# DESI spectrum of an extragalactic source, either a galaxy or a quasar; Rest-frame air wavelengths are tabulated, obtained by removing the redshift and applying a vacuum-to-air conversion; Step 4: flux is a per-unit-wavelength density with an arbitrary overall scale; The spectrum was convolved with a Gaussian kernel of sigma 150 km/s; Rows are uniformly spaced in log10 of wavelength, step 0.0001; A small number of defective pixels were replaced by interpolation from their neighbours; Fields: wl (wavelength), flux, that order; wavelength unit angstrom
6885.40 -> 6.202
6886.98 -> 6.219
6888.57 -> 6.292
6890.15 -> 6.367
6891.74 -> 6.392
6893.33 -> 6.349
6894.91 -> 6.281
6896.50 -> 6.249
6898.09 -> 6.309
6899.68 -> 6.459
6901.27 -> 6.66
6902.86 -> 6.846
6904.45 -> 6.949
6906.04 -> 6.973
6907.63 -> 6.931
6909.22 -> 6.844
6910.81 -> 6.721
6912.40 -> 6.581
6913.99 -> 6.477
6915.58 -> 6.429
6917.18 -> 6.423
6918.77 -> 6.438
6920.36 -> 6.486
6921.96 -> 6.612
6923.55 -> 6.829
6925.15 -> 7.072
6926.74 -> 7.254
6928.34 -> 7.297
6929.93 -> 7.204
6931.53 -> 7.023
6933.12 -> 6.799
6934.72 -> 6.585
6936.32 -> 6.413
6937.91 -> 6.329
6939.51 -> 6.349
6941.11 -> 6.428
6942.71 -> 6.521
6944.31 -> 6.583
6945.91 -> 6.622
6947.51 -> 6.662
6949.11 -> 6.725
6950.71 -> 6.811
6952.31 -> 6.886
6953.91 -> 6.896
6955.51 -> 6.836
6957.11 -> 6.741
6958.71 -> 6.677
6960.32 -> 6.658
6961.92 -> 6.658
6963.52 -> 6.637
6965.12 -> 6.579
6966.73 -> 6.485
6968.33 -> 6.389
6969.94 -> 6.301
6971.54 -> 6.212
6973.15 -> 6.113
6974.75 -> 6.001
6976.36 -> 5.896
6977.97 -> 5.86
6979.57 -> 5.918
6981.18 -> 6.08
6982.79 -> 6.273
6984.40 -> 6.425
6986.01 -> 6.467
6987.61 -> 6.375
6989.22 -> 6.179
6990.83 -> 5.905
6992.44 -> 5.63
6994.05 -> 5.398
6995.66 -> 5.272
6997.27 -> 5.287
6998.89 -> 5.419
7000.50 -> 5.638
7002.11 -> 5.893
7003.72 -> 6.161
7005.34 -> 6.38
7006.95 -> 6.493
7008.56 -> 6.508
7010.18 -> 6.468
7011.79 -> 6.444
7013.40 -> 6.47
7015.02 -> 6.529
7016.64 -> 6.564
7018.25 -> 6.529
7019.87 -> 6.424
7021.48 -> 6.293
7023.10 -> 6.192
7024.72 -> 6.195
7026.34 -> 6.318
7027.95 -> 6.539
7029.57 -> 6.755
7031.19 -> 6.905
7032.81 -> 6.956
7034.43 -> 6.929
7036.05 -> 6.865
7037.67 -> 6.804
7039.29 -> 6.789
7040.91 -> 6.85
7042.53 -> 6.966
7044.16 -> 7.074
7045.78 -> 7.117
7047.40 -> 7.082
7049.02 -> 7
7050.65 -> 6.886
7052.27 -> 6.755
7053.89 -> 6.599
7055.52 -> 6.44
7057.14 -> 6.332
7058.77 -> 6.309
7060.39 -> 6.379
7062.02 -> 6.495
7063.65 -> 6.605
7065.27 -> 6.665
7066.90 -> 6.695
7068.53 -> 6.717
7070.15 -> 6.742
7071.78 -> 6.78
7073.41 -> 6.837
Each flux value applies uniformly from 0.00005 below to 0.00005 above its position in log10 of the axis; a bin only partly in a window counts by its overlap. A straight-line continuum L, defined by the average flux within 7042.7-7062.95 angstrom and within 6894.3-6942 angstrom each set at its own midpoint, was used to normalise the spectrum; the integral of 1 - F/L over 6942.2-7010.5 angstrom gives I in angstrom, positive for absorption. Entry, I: 4.3 angstrom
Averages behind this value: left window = 6.68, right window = 6.71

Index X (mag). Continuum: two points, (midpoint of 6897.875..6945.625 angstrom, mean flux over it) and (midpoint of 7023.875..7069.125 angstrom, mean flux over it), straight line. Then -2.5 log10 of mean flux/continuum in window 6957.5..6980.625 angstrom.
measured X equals 0.06 mag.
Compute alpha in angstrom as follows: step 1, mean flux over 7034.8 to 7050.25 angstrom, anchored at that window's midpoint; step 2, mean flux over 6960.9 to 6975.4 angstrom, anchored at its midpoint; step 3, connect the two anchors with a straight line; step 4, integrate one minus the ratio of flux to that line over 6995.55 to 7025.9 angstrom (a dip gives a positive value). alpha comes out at 2.4 angstrom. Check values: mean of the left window 6.39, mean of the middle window 6.19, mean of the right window 6.95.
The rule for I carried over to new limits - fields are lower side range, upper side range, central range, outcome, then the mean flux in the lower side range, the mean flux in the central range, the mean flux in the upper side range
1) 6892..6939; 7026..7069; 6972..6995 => 2.3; 6.68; 6.03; 6.74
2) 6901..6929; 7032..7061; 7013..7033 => 0.8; 6.77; 6.5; 6.79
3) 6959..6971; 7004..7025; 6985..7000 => 1.6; 6.53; 5.78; 6.42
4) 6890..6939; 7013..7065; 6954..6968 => 0.0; 6.67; 6.66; 6.66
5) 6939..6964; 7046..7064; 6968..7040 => 4.4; 6.67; 6.25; 6.64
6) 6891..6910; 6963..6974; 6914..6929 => -0.5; 6.6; 6.74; 6.38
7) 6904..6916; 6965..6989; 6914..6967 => -1.6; 6.75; 6.69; 6.21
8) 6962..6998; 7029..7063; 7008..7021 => -0.1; 6.09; 6.49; 6.77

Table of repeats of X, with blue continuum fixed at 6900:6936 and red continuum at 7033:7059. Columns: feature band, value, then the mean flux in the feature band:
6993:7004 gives 0.22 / 5.55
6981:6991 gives 0.09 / 6.28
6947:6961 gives 0.00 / 6.77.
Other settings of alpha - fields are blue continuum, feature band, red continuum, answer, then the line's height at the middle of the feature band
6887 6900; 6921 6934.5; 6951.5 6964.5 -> -0.90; 6.55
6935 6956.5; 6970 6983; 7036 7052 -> 1.30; 6.72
